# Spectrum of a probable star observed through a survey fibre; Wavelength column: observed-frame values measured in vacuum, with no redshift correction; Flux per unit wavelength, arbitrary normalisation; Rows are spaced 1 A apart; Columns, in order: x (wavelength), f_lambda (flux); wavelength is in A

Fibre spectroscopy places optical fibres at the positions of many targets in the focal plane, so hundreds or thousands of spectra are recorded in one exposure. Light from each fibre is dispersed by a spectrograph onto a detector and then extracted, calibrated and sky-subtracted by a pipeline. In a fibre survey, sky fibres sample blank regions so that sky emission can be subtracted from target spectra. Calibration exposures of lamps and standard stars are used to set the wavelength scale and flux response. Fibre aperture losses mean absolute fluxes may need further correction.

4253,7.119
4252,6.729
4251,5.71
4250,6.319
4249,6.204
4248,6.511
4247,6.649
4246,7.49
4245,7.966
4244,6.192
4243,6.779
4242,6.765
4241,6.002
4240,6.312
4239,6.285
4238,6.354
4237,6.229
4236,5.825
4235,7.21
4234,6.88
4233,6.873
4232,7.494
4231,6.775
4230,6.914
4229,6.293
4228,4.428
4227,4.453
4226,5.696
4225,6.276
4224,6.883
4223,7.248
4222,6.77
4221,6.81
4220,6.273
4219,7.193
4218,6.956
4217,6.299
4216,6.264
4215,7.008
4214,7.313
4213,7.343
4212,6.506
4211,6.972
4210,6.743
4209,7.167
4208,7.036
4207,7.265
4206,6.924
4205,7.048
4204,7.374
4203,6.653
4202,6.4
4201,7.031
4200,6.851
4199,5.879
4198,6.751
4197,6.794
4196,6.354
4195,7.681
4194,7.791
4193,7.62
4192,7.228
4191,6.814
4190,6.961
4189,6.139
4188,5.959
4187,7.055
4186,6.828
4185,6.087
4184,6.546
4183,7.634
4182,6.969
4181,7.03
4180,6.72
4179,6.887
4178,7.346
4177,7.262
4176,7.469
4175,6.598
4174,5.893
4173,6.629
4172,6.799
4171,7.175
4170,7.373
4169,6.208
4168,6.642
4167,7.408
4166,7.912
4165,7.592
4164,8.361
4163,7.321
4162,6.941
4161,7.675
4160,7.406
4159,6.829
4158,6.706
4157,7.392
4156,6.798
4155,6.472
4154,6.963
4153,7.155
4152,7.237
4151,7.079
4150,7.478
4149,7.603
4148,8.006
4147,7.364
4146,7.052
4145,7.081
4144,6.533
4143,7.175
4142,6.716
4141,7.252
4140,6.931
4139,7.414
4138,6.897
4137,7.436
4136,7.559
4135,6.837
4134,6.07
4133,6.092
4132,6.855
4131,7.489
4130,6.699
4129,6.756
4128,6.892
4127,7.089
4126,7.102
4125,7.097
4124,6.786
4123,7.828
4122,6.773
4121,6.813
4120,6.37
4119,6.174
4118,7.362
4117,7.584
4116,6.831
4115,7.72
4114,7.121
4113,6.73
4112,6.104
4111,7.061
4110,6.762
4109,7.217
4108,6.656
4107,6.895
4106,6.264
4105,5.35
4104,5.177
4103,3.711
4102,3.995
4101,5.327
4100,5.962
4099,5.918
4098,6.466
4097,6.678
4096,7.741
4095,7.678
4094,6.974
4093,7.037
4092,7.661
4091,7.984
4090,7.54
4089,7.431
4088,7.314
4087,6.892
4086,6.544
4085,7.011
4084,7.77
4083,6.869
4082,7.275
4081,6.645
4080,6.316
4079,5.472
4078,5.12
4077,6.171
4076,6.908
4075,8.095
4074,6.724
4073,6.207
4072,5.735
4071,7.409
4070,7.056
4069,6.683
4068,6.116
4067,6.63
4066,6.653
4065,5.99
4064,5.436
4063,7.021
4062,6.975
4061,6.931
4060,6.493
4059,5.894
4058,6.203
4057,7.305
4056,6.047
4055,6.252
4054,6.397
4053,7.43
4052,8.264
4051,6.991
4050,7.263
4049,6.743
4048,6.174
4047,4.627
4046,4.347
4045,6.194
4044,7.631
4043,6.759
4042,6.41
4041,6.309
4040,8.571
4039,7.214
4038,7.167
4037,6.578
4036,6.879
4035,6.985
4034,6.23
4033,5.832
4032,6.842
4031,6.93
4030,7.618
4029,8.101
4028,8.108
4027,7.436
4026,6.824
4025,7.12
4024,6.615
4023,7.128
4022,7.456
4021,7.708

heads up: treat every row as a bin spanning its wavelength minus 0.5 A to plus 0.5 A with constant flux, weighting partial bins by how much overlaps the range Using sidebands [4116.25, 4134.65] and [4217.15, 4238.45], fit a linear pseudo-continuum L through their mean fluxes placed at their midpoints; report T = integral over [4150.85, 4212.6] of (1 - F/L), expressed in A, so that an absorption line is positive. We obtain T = -3.0 A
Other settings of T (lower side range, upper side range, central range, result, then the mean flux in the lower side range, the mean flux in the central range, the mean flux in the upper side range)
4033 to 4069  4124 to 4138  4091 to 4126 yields 1.10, 6.59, 6.61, 6.92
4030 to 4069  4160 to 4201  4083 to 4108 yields 0.66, 6.61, 6.56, 6.99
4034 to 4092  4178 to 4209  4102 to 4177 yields -1.07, 6.71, 6.91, 6.89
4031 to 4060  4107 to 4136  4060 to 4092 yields -0.05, 6.63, 6.75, 6.9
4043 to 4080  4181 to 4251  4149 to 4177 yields -2.02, 6.49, 7.11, 6.7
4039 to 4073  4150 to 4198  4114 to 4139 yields -0.49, 6.58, 6.98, 7.02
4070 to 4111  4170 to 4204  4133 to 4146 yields -0.46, 6.58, 6.96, 6.86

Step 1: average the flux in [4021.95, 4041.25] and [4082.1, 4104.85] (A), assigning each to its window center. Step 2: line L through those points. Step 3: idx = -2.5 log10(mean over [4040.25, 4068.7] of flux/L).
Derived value 0.07 mag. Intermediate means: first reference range 7.1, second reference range 6.61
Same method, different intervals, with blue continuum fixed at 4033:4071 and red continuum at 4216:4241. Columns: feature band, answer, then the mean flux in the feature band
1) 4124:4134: -0.05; 6.85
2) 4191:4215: -0.08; 6.98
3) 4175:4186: -0.08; 6.97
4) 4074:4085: -0.02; 6.68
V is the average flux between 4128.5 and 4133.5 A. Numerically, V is 6.78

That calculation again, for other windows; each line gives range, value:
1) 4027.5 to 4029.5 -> 8.1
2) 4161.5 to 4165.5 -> 7.55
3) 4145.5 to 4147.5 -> 7.21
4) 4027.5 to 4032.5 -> 7.52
